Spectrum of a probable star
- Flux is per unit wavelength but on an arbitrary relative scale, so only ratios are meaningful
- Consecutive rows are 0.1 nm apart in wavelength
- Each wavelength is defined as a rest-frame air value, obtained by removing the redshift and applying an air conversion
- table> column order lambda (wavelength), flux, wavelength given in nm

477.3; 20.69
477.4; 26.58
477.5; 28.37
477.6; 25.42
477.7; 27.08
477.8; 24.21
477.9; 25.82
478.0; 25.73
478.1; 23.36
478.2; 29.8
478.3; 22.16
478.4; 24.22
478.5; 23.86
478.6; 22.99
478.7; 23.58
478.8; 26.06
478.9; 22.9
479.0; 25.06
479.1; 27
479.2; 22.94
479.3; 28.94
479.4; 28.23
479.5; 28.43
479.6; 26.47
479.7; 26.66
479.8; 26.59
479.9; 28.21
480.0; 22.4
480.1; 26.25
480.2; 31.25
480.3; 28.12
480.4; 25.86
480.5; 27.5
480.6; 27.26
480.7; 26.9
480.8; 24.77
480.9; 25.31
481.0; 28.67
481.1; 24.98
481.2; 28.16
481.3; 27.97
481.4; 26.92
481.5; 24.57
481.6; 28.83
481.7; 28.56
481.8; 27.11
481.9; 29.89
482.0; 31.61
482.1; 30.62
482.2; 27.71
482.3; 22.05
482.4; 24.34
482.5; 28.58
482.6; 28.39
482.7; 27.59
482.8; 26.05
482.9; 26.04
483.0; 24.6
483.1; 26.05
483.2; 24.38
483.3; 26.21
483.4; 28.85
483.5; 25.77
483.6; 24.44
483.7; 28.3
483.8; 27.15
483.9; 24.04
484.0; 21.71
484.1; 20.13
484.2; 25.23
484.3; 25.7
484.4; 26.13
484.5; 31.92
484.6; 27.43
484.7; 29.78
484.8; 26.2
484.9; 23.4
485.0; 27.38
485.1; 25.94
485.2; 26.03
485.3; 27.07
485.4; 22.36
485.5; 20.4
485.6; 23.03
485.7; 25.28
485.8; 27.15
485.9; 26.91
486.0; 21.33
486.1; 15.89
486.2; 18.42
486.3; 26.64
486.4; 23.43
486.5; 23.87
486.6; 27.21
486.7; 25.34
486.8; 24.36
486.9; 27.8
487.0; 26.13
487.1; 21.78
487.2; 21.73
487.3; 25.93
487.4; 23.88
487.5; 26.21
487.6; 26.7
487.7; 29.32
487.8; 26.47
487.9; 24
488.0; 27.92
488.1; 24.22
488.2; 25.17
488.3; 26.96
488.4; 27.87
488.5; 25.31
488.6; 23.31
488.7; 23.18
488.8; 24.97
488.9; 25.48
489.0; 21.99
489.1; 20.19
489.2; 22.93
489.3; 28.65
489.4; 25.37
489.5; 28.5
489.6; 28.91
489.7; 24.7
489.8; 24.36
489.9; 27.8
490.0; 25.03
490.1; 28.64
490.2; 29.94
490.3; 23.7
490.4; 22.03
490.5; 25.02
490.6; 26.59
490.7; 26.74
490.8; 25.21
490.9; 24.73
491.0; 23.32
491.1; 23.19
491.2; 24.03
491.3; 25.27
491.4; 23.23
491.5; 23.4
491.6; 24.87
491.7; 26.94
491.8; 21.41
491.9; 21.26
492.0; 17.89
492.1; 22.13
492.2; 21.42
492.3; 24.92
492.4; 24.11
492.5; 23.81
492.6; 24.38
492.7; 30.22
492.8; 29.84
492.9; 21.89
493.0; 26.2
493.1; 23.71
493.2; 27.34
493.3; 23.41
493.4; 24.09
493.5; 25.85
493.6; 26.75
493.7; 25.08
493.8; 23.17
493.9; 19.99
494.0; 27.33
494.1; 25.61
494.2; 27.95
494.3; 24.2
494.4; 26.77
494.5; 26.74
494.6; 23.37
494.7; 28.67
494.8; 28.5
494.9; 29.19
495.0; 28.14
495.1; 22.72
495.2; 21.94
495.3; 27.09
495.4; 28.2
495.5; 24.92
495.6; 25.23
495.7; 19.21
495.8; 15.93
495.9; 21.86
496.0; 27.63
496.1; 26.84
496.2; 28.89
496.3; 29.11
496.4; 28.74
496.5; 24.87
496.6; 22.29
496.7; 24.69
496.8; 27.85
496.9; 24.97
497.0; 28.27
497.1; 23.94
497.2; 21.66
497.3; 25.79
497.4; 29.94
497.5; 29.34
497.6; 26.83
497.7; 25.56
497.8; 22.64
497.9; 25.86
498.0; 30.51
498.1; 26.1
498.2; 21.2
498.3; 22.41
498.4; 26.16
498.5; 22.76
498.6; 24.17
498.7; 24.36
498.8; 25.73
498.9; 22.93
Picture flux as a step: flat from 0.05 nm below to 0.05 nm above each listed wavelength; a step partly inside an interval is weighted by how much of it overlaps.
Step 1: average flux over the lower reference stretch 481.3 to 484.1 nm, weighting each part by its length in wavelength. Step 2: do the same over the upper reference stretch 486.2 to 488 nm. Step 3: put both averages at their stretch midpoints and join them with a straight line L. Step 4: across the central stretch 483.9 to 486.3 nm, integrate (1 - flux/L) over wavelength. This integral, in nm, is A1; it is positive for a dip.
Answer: 0.12 nm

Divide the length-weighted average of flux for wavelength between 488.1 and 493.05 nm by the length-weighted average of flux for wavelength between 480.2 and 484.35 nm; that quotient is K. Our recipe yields 0.9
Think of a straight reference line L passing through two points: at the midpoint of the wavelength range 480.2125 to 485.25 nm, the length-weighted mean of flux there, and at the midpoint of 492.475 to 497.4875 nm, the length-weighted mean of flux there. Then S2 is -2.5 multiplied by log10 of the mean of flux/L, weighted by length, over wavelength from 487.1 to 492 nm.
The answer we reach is 0.04 mag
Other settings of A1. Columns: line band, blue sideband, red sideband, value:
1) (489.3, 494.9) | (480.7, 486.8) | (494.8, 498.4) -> 0.100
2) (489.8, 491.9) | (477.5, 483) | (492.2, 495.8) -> 0.049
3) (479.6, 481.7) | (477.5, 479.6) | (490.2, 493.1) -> -0.132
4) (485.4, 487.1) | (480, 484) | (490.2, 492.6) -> 0.110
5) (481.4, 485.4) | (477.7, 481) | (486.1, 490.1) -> -0.147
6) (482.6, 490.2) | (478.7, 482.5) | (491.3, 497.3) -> 0.208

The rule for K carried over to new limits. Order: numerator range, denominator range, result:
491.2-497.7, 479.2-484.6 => 0.94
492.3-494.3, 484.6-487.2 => 1.03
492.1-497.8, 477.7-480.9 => 0.98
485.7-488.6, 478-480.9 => 0.96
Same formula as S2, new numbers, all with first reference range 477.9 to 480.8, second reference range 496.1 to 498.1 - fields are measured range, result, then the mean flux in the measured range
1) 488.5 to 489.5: 0.08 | 24.3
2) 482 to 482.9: -0.04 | 27.1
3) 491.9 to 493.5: 0.09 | 24.3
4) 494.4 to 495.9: 0.06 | 24.9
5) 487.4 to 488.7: 0.01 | 25.9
